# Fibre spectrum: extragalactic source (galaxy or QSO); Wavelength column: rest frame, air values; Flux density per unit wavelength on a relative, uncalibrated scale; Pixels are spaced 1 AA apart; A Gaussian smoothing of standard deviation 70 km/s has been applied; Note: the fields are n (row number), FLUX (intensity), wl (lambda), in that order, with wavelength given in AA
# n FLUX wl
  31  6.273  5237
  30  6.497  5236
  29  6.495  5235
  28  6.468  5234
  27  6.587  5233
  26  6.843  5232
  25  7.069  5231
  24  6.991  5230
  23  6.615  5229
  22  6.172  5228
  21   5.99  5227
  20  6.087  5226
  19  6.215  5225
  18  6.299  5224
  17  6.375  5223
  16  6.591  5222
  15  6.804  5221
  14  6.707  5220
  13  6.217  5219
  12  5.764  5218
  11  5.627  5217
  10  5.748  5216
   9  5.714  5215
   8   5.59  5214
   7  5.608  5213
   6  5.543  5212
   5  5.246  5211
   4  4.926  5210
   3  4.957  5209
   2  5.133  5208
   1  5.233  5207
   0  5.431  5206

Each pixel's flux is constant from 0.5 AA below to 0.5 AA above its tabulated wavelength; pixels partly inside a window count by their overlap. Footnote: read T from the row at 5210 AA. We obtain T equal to 4.926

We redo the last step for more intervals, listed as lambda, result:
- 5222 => 6.591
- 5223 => 6.375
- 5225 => 6.215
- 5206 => 5.431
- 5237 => 6.273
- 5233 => 6.587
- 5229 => 6.615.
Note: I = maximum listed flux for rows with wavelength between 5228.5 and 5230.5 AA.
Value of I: 6.991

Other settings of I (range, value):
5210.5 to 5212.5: 5.543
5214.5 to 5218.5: 5.764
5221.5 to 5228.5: 6.591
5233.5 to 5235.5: 6.495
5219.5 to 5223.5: 6.804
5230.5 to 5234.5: 7.069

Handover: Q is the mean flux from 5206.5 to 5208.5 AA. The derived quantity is 5.18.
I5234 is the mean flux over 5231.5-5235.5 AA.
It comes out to 6.6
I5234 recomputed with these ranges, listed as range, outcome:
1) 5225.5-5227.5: 6.04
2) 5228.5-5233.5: 6.82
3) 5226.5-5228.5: 6.08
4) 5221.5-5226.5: 6.31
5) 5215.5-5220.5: 6.01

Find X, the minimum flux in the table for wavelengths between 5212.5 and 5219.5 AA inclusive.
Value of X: 5.59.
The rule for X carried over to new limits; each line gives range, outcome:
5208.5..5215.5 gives 4.926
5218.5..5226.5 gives 6.087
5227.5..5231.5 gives 6.172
